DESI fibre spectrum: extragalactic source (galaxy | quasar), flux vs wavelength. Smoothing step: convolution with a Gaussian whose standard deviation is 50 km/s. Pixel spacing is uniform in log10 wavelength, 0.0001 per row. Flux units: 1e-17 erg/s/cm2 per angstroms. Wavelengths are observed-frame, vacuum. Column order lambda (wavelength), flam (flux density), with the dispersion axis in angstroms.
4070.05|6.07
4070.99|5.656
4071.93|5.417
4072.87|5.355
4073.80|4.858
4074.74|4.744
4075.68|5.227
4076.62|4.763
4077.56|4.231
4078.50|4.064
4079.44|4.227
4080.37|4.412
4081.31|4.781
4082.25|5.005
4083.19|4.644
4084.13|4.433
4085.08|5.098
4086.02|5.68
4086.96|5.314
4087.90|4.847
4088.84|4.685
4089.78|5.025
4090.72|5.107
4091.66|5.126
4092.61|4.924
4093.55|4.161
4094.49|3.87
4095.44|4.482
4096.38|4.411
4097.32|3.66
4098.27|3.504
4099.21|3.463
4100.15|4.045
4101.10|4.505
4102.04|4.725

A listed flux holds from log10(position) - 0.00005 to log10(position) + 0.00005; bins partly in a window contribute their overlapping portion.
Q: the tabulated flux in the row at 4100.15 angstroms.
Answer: 4.045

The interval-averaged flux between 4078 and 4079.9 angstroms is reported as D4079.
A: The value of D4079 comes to 4.14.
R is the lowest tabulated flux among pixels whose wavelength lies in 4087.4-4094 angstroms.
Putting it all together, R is 4.161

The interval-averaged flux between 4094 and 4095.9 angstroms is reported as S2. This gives 4.16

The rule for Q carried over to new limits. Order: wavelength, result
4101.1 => 4.505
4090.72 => 5.107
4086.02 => 5.68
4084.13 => 4.433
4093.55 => 4.161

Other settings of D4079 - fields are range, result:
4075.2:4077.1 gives 4.98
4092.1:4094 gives 4.54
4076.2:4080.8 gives 4.34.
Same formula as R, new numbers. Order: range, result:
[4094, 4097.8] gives 3.66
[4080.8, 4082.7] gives 4.781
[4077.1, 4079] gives 4.064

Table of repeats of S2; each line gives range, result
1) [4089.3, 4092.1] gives 5.09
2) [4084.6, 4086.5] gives 5.37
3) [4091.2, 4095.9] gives 4.5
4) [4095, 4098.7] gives 4.02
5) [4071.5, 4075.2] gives 5.1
